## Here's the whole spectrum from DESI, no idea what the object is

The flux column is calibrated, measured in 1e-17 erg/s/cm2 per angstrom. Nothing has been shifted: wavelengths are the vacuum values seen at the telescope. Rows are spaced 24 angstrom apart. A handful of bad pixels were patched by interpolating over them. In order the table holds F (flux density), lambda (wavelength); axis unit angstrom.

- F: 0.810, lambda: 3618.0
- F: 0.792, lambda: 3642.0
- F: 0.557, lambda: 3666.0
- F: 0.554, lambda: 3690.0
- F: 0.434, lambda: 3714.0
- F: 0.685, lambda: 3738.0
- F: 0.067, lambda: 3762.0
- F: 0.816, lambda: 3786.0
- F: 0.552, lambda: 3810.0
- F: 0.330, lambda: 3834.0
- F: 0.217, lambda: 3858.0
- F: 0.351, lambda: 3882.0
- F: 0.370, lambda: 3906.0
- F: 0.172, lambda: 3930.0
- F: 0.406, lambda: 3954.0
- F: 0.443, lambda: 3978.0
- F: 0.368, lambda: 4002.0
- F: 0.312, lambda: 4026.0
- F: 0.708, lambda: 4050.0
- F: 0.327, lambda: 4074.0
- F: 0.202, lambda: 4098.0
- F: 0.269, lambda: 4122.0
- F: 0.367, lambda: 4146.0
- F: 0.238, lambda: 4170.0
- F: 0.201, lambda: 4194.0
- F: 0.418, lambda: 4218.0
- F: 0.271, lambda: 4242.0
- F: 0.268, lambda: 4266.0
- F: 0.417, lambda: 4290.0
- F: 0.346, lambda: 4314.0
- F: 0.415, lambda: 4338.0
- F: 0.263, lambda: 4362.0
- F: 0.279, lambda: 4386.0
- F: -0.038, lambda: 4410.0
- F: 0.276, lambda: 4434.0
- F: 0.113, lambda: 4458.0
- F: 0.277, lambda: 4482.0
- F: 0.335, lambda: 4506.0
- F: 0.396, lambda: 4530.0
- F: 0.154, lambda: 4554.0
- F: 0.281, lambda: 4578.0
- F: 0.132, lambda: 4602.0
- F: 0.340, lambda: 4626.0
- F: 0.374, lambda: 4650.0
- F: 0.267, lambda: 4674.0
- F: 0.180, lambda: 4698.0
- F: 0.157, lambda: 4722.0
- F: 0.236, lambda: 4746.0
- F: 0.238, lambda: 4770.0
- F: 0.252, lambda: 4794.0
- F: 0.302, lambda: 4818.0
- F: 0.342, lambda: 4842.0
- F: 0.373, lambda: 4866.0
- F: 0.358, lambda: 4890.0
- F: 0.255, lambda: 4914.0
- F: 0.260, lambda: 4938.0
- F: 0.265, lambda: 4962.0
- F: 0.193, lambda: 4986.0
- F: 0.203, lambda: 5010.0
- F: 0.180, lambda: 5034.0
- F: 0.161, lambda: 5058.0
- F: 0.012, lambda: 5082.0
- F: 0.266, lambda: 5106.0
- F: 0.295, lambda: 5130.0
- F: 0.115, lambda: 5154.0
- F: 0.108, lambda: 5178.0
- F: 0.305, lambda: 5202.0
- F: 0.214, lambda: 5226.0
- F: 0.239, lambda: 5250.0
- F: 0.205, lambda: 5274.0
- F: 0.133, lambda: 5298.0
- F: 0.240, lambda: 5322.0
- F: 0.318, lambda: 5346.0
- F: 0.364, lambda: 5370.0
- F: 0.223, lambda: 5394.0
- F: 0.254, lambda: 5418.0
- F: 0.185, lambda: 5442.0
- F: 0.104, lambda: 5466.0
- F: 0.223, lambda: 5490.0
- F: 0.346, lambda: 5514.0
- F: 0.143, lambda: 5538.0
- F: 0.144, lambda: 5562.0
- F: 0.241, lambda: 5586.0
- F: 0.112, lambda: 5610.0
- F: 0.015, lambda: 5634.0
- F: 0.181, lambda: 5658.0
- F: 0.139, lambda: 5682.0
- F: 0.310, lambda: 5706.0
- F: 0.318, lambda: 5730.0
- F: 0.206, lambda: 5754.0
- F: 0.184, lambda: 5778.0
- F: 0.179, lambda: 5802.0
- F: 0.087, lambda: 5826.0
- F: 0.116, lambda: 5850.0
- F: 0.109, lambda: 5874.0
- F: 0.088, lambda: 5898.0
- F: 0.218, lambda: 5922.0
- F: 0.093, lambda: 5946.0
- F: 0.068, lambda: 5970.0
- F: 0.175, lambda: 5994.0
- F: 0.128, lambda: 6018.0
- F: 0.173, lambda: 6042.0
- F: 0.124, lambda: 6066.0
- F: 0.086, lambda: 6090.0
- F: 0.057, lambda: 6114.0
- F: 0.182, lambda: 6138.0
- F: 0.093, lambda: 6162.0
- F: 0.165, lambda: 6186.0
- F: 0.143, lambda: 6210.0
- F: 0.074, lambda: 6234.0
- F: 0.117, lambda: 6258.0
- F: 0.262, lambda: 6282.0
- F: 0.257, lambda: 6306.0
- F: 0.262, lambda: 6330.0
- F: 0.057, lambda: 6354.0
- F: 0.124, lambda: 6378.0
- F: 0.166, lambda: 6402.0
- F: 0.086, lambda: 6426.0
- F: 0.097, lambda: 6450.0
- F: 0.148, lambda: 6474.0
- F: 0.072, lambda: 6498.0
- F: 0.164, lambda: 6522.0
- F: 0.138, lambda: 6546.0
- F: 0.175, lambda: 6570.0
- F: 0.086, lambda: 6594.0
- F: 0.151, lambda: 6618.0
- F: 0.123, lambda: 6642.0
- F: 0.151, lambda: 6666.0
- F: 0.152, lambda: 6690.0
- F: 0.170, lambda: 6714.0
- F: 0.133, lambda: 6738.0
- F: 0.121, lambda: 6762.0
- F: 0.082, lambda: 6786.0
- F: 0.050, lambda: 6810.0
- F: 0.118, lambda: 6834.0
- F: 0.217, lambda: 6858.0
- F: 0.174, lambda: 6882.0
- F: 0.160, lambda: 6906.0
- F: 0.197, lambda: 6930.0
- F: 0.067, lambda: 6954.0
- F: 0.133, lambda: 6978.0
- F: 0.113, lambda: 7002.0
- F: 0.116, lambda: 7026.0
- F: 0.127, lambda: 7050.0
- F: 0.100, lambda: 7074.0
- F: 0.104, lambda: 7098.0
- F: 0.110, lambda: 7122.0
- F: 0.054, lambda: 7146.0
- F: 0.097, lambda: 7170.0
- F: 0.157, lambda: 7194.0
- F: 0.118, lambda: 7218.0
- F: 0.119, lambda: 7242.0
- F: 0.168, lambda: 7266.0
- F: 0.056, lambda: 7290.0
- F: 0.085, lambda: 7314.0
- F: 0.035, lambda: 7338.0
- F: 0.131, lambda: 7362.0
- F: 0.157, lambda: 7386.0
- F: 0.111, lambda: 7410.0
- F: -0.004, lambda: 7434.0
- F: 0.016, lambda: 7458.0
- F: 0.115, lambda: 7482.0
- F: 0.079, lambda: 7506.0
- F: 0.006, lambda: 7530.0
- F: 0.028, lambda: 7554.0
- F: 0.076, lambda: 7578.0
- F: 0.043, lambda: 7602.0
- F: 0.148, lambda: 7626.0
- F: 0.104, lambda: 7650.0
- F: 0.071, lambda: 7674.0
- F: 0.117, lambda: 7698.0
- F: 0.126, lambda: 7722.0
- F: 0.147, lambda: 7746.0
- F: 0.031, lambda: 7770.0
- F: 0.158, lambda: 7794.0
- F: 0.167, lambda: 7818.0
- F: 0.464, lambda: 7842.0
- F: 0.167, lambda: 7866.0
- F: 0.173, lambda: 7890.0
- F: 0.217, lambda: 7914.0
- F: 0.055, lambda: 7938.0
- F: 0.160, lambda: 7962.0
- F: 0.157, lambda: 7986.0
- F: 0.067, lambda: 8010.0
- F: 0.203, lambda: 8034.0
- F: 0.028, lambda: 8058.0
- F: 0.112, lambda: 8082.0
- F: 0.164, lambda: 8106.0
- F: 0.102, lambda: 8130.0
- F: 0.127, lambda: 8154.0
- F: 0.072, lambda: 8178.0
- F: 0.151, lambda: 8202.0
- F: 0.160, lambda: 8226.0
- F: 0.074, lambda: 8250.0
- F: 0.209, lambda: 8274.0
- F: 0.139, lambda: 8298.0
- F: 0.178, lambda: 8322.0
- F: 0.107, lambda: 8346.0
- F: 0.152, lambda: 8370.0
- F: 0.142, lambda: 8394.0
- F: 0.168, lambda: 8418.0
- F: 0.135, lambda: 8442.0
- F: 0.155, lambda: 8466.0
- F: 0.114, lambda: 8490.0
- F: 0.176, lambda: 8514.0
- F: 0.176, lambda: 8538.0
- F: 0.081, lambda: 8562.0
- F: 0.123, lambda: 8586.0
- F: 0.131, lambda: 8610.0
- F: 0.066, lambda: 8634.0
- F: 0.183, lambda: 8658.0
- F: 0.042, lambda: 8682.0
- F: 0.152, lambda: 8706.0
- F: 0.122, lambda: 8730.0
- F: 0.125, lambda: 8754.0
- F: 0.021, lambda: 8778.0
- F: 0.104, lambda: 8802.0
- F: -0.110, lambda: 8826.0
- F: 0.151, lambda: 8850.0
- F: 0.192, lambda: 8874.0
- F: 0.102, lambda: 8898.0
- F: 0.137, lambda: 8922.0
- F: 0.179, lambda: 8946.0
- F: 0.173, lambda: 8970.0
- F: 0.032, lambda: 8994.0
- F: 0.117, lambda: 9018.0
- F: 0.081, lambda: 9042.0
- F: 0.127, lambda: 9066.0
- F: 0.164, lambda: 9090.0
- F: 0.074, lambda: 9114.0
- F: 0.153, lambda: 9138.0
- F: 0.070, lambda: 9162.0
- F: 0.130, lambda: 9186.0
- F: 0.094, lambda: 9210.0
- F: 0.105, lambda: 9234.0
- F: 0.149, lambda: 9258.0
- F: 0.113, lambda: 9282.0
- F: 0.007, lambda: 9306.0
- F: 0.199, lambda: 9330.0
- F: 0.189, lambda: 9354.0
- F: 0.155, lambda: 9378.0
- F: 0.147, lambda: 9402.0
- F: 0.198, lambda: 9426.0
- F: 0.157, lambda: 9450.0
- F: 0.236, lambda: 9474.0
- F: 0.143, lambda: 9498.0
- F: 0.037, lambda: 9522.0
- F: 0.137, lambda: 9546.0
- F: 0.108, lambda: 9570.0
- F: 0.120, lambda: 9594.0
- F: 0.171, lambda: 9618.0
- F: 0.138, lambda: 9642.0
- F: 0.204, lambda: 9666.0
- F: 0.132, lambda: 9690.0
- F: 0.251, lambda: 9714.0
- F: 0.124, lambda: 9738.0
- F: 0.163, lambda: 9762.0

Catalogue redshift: 1.104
